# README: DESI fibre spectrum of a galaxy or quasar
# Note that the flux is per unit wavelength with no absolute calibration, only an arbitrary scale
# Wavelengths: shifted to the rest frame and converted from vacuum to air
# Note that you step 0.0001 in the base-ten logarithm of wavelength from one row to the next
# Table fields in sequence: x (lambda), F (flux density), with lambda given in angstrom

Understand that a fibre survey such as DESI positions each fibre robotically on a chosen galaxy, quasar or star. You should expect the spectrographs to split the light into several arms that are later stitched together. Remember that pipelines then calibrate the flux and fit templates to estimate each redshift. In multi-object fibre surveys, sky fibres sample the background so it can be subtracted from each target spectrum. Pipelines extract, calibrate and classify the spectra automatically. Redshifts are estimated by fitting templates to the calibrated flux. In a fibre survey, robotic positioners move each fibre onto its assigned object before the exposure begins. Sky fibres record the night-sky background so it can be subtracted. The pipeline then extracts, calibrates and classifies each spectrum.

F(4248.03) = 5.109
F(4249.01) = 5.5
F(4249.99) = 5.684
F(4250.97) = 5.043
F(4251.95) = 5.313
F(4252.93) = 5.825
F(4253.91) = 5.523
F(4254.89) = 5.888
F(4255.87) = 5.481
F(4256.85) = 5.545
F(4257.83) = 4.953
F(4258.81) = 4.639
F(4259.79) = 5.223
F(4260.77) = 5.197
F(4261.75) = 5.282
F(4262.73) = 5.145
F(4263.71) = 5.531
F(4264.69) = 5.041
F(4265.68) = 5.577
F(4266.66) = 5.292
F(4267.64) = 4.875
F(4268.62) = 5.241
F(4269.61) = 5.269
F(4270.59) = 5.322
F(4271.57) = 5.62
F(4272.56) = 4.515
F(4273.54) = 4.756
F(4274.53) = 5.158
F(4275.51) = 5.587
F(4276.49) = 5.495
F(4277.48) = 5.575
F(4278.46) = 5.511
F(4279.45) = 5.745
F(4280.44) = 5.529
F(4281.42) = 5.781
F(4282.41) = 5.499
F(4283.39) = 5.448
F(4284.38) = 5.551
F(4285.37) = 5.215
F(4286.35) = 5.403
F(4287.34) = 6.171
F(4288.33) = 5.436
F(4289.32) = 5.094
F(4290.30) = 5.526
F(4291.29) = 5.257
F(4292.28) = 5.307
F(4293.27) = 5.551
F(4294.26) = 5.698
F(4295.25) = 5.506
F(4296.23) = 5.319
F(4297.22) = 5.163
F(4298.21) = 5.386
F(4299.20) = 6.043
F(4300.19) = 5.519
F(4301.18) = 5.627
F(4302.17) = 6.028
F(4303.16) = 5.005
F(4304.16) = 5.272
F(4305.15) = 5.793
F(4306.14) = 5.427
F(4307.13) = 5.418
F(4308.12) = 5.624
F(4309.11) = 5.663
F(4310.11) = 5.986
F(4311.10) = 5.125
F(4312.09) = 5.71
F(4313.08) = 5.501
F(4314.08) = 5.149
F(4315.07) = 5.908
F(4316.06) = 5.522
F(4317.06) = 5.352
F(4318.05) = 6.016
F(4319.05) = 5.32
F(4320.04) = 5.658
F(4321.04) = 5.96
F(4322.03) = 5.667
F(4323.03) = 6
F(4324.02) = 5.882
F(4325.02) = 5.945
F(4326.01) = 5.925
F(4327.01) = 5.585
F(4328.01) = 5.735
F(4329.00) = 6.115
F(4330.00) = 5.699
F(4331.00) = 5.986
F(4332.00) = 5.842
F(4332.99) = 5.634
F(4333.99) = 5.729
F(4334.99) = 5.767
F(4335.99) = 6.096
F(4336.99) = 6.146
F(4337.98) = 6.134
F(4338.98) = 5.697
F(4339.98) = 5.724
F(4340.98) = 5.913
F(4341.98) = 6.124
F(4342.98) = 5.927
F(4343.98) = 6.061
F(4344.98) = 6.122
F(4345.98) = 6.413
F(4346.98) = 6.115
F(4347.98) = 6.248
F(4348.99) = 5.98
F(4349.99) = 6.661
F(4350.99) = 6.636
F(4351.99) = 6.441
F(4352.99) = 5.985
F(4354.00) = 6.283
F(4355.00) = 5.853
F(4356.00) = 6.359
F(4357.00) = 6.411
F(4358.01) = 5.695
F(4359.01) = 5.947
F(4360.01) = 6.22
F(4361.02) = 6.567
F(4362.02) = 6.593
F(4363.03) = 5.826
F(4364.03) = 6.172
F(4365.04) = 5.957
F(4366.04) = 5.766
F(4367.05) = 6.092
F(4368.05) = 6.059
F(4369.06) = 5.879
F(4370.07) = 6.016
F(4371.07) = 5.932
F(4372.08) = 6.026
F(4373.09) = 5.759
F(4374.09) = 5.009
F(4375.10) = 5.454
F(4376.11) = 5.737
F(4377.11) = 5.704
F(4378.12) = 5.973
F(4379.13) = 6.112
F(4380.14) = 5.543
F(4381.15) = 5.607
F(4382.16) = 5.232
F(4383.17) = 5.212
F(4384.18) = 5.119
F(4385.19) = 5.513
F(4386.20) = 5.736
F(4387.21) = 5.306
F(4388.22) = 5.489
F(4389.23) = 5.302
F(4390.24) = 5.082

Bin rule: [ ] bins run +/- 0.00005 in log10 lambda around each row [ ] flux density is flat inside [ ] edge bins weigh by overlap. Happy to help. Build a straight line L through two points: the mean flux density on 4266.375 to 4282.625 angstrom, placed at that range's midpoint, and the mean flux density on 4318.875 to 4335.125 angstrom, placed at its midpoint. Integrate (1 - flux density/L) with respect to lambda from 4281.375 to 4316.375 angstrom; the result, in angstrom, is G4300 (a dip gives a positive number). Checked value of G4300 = 0.2 angstrom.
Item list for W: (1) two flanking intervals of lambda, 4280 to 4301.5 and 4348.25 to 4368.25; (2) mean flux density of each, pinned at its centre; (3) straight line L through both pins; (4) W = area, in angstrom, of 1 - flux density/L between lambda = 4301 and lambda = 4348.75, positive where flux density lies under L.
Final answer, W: 0.5 angstrom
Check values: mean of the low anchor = 5.5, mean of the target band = 5.78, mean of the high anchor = 6.18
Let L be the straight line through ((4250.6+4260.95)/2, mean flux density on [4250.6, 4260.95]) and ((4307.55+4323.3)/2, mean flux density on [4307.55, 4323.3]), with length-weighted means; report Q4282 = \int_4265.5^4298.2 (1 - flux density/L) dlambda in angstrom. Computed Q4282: 0.43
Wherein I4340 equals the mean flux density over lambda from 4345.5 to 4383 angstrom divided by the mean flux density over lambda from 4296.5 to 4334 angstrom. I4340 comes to 1.1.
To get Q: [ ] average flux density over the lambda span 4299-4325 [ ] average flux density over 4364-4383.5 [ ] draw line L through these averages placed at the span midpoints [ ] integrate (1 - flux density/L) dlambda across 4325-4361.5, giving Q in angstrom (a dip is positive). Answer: -2.30 angstrom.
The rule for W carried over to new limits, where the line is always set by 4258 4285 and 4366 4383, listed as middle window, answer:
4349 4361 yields -1.2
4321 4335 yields -0.7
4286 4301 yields -0.3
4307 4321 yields -0.2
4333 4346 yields -0.8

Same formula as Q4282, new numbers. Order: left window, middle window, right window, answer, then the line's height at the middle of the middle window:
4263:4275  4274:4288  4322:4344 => -0.6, 5.31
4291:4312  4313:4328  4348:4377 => 0.0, 5.68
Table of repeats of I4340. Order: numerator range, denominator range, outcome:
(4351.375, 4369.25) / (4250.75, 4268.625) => 1.16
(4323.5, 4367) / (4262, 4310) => 1.11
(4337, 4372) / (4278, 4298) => 1.11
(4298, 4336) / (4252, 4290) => 1.06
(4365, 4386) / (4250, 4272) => 1.07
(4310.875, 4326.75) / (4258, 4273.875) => 1.10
